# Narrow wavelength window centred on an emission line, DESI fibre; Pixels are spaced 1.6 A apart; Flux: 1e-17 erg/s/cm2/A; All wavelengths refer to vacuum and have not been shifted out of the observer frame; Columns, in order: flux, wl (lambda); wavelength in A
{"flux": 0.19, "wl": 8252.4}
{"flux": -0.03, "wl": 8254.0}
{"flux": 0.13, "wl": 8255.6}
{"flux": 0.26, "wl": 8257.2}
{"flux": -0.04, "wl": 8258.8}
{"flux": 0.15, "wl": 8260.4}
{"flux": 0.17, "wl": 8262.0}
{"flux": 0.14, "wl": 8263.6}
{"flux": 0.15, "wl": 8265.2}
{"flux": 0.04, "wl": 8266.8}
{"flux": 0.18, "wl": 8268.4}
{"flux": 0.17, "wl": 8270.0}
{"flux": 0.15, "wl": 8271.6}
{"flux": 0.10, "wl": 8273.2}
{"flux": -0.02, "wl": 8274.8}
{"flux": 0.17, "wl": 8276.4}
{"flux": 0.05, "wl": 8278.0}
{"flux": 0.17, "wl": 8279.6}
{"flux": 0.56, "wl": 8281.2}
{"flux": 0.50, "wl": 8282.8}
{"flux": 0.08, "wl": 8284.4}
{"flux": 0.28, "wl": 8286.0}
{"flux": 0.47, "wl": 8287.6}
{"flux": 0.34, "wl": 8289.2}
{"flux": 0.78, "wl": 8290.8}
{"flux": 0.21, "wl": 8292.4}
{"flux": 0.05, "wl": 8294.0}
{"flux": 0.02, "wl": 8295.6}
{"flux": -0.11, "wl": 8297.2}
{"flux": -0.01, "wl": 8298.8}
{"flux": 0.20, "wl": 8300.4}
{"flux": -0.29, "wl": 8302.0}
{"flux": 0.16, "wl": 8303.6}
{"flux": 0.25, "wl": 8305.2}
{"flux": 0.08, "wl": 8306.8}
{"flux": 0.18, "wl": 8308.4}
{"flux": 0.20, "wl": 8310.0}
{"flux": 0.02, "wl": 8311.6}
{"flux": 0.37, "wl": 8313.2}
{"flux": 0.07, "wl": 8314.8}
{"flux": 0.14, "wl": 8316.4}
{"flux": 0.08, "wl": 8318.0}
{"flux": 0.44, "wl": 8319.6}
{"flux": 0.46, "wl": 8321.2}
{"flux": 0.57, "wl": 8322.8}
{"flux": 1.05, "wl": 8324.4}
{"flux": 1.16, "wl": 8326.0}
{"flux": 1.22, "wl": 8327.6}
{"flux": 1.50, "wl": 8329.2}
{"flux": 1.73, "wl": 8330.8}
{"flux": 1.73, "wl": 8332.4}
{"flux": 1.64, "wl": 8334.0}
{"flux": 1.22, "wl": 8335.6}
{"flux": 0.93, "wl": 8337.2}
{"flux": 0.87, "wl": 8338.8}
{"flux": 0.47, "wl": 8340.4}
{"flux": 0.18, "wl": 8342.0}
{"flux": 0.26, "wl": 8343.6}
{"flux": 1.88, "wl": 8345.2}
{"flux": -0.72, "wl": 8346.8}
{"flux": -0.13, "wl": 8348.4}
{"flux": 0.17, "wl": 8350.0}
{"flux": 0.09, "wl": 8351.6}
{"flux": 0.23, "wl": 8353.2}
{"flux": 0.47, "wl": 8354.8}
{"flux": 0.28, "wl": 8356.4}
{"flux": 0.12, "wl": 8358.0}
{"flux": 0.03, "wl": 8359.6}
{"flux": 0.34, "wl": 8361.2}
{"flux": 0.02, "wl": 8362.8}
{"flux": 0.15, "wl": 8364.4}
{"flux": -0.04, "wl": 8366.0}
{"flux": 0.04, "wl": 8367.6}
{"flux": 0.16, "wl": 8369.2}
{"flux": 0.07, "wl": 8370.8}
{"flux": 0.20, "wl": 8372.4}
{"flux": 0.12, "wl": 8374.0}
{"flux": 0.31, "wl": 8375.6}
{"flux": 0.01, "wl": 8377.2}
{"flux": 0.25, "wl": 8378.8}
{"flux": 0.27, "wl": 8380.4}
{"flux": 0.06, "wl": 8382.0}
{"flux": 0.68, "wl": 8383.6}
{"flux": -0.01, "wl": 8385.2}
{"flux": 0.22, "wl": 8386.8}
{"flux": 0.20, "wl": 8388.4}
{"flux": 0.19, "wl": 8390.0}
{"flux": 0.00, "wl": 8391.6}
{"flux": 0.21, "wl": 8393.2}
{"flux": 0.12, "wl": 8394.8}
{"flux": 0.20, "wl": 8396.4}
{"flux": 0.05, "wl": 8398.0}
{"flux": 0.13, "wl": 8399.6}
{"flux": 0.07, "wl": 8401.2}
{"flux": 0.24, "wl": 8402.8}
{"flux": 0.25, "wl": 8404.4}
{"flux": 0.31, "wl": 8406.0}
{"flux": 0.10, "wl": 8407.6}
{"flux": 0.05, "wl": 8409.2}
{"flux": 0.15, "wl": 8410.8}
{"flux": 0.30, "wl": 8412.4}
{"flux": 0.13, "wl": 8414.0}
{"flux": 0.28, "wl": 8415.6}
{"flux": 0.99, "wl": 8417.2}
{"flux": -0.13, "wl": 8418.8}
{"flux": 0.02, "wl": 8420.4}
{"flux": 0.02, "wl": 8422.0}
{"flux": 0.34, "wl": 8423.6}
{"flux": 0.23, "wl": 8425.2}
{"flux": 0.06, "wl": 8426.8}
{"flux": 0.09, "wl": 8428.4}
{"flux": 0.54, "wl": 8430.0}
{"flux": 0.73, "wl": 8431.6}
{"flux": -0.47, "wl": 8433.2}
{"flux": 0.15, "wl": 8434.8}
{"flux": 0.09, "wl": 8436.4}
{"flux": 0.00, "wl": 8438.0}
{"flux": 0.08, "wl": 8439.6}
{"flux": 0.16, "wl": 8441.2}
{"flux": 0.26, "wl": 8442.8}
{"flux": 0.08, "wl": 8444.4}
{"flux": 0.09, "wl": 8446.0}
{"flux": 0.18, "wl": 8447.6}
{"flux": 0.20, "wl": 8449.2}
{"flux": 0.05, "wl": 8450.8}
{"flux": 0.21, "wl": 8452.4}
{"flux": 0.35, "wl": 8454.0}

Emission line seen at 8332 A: [O II]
